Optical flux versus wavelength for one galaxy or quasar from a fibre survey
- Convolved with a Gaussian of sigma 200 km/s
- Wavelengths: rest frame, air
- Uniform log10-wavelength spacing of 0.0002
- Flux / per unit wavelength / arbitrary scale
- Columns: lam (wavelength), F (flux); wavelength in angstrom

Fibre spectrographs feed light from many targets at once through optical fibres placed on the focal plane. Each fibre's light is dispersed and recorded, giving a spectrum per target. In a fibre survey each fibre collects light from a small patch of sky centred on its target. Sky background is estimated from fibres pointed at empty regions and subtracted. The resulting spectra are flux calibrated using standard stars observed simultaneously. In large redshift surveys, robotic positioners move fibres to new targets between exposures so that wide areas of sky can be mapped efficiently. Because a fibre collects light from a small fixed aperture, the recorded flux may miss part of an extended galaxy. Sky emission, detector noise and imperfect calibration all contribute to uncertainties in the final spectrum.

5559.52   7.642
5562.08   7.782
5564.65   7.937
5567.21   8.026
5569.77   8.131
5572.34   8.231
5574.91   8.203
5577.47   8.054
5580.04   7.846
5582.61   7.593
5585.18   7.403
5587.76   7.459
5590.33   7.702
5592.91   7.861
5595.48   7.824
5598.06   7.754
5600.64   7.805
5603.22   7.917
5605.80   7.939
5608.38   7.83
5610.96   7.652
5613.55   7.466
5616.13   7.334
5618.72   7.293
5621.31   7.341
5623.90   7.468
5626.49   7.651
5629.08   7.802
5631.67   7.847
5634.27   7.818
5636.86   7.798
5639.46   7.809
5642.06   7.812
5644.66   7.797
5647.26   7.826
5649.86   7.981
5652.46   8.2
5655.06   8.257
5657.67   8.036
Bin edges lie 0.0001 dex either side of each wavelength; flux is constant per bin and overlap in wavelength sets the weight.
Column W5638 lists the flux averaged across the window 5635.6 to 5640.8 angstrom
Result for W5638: 7.79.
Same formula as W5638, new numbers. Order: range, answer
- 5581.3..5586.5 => 7.49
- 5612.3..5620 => 7.37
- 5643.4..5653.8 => 7.96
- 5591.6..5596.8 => 7.84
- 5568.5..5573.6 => 8.17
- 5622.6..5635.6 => 7.72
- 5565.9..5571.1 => 8.08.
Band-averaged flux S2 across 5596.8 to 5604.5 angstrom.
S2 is 7.82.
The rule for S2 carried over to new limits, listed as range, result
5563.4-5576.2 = 8.11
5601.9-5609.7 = 7.9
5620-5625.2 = 7.4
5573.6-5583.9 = 7.93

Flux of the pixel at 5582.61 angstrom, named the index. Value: 7.593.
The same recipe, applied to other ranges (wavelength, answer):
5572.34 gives 8.231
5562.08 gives 7.782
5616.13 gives 7.334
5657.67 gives 8.036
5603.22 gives 7.917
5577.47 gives 8.054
